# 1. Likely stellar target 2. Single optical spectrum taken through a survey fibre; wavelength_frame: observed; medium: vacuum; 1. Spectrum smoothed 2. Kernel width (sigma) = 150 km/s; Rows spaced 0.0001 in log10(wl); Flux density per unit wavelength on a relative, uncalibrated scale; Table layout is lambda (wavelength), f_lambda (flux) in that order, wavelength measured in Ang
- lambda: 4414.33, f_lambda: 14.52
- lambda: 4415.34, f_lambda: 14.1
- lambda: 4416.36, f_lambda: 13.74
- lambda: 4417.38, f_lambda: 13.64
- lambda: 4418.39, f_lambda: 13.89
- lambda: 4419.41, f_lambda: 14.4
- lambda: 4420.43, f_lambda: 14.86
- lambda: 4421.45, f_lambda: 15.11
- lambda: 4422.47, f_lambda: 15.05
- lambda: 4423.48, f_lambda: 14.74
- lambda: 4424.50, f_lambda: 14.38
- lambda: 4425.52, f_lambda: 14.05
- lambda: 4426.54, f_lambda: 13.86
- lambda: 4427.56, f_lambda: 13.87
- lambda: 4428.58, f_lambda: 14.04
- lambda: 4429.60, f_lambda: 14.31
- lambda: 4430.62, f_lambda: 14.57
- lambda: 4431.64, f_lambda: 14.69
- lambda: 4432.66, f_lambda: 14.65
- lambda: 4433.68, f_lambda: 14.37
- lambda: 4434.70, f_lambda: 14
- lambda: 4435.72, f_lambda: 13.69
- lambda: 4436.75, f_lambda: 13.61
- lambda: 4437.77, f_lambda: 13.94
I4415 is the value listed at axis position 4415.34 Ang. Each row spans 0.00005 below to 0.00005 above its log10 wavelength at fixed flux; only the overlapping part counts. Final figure 14.1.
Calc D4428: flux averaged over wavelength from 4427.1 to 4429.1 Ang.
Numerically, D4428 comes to 14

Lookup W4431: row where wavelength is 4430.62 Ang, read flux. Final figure 14.57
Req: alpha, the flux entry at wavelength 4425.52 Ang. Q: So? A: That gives 14.05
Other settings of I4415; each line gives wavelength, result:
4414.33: 14.52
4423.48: 14.74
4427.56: 13.87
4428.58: 14.04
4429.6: 14.31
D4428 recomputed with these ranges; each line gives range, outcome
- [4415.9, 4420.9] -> 14.1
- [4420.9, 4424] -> 15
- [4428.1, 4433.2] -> 14.5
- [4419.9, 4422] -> 14.9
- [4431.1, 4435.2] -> 14.4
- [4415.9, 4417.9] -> 13.7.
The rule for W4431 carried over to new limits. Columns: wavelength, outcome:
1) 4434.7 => 14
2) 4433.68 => 14.37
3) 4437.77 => 13.94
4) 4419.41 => 14.4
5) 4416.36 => 13.74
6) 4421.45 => 15.11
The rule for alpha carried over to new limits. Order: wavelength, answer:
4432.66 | 14.65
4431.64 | 14.69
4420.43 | 14.86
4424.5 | 14.38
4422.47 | 15.05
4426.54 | 13.86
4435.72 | 13.69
